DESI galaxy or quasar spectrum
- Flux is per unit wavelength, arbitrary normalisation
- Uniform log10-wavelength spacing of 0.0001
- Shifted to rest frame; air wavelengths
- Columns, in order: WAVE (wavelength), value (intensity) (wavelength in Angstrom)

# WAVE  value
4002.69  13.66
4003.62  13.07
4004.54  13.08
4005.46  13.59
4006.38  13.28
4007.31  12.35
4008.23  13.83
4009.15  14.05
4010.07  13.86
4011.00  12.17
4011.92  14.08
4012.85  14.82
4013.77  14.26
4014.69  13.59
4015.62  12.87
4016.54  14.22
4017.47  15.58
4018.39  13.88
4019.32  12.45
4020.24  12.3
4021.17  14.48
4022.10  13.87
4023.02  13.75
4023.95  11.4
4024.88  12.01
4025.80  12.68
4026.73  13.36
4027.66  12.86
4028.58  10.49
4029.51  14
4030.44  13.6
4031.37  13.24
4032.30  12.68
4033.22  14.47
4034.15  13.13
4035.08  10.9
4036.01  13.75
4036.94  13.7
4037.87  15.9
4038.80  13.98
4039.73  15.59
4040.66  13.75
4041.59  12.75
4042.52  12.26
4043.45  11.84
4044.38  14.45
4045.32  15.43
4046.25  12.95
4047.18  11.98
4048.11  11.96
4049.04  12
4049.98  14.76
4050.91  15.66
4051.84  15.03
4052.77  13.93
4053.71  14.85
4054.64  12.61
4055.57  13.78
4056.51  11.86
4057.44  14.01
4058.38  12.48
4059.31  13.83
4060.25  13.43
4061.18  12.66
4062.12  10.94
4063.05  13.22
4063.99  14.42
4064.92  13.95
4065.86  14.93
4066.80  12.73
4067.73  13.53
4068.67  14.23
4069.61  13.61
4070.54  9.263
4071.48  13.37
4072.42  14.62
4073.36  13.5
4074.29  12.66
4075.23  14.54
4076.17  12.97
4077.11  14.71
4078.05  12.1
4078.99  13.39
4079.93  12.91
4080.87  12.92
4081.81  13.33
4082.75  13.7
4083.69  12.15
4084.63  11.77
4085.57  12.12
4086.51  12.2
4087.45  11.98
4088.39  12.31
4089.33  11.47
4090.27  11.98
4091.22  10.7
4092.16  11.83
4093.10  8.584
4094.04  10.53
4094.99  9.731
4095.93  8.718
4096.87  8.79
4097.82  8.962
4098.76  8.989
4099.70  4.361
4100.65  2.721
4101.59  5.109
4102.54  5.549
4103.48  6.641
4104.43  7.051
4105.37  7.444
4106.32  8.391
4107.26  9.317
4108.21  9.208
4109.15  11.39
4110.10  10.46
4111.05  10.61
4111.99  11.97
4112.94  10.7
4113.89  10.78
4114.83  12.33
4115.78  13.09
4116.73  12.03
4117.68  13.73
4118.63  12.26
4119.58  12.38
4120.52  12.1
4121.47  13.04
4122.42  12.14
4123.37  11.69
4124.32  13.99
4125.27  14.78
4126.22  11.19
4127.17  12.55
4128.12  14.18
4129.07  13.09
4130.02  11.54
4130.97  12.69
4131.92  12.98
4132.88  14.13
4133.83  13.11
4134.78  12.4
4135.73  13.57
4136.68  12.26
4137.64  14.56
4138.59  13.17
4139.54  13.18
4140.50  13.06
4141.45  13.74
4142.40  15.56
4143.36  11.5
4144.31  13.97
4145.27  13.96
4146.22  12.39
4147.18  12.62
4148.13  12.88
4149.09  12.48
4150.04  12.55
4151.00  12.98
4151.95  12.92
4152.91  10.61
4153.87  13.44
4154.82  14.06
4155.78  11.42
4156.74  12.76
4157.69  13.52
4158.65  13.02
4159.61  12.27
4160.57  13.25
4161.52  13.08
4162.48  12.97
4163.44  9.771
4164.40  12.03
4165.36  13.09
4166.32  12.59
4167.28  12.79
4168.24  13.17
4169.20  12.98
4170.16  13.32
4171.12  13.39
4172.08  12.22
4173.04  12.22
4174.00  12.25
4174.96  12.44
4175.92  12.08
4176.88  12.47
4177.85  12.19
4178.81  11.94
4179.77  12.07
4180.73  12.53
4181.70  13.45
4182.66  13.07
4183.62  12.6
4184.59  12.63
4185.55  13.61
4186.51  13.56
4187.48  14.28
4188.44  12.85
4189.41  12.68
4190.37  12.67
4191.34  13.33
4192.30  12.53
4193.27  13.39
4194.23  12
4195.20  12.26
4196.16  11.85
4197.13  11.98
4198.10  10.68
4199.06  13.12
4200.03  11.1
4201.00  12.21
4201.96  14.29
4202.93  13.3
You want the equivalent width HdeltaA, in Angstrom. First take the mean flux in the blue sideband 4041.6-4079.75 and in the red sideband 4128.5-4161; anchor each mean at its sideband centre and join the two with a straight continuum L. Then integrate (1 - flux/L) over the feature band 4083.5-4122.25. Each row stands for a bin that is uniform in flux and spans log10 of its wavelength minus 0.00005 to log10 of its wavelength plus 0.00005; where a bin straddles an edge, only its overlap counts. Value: 8.9 Angstrom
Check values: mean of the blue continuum 13.3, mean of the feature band 10.1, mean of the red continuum 13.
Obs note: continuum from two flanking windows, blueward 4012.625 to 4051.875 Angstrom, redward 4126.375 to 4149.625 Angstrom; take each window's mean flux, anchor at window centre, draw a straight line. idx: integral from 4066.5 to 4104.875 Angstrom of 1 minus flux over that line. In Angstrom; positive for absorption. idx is 6.5 Angstrom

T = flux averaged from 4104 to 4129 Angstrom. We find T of 11.5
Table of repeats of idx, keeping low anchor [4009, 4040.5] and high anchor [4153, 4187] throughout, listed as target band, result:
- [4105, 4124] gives 2.4 Angstrom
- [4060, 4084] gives 0.0 Angstrom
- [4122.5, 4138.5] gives -0.2 Angstrom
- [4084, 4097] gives 2.1 Angstrom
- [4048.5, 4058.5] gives -0.3 Angstrom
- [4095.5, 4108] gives 5.7 Angstrom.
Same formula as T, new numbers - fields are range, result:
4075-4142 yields 11.4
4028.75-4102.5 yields 12.4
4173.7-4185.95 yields 12.6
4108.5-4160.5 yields 12.7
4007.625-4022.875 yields 13.8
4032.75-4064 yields 13.5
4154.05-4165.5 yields 12.6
